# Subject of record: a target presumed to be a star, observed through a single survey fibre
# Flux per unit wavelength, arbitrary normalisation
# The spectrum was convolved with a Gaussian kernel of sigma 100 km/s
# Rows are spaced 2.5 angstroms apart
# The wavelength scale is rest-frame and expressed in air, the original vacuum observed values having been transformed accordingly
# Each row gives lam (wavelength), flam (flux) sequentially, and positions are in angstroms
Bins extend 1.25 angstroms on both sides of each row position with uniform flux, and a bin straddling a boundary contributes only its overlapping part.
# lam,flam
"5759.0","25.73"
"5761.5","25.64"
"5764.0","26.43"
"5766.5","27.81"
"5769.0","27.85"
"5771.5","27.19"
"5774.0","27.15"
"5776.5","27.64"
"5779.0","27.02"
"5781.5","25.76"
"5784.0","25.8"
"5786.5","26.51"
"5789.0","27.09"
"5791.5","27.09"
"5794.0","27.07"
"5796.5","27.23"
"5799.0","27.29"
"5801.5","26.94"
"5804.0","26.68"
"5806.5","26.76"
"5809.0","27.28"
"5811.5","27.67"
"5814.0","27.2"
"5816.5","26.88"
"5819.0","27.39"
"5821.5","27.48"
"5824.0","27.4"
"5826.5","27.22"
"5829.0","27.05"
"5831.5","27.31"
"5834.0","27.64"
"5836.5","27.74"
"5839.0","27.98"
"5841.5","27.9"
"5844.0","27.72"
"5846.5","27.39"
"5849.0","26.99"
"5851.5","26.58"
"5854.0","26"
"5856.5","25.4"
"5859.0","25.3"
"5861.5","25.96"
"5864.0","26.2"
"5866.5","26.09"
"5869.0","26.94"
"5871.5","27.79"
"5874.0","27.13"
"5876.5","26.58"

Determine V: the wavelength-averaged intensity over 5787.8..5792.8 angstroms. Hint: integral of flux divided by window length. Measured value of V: 27.1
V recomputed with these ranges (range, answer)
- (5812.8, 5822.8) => 27.2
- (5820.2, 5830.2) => 27.3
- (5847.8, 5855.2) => 26.5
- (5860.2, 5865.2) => 26.1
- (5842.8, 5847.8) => 27.5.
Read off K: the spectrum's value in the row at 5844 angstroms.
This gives 27.72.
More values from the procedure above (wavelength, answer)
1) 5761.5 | 25.64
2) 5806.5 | 26.76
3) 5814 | 27.2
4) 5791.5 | 27.09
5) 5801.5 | 26.94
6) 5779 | 27.02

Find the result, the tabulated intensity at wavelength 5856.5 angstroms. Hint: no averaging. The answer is 25.4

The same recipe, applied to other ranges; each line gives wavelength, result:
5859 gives 25.3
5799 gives 27.29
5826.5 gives 27.22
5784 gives 25.8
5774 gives 27.15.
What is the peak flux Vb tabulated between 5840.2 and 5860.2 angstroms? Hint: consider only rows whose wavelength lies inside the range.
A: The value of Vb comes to 27.9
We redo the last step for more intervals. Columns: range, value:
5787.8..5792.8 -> 27.09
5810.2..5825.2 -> 27.67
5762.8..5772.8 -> 27.85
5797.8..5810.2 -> 27.29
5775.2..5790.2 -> 27.64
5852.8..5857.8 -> 26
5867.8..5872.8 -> 27.79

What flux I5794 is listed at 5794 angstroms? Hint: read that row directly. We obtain 27.07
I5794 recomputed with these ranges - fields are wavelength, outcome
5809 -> 27.28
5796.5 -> 27.23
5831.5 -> 27.31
